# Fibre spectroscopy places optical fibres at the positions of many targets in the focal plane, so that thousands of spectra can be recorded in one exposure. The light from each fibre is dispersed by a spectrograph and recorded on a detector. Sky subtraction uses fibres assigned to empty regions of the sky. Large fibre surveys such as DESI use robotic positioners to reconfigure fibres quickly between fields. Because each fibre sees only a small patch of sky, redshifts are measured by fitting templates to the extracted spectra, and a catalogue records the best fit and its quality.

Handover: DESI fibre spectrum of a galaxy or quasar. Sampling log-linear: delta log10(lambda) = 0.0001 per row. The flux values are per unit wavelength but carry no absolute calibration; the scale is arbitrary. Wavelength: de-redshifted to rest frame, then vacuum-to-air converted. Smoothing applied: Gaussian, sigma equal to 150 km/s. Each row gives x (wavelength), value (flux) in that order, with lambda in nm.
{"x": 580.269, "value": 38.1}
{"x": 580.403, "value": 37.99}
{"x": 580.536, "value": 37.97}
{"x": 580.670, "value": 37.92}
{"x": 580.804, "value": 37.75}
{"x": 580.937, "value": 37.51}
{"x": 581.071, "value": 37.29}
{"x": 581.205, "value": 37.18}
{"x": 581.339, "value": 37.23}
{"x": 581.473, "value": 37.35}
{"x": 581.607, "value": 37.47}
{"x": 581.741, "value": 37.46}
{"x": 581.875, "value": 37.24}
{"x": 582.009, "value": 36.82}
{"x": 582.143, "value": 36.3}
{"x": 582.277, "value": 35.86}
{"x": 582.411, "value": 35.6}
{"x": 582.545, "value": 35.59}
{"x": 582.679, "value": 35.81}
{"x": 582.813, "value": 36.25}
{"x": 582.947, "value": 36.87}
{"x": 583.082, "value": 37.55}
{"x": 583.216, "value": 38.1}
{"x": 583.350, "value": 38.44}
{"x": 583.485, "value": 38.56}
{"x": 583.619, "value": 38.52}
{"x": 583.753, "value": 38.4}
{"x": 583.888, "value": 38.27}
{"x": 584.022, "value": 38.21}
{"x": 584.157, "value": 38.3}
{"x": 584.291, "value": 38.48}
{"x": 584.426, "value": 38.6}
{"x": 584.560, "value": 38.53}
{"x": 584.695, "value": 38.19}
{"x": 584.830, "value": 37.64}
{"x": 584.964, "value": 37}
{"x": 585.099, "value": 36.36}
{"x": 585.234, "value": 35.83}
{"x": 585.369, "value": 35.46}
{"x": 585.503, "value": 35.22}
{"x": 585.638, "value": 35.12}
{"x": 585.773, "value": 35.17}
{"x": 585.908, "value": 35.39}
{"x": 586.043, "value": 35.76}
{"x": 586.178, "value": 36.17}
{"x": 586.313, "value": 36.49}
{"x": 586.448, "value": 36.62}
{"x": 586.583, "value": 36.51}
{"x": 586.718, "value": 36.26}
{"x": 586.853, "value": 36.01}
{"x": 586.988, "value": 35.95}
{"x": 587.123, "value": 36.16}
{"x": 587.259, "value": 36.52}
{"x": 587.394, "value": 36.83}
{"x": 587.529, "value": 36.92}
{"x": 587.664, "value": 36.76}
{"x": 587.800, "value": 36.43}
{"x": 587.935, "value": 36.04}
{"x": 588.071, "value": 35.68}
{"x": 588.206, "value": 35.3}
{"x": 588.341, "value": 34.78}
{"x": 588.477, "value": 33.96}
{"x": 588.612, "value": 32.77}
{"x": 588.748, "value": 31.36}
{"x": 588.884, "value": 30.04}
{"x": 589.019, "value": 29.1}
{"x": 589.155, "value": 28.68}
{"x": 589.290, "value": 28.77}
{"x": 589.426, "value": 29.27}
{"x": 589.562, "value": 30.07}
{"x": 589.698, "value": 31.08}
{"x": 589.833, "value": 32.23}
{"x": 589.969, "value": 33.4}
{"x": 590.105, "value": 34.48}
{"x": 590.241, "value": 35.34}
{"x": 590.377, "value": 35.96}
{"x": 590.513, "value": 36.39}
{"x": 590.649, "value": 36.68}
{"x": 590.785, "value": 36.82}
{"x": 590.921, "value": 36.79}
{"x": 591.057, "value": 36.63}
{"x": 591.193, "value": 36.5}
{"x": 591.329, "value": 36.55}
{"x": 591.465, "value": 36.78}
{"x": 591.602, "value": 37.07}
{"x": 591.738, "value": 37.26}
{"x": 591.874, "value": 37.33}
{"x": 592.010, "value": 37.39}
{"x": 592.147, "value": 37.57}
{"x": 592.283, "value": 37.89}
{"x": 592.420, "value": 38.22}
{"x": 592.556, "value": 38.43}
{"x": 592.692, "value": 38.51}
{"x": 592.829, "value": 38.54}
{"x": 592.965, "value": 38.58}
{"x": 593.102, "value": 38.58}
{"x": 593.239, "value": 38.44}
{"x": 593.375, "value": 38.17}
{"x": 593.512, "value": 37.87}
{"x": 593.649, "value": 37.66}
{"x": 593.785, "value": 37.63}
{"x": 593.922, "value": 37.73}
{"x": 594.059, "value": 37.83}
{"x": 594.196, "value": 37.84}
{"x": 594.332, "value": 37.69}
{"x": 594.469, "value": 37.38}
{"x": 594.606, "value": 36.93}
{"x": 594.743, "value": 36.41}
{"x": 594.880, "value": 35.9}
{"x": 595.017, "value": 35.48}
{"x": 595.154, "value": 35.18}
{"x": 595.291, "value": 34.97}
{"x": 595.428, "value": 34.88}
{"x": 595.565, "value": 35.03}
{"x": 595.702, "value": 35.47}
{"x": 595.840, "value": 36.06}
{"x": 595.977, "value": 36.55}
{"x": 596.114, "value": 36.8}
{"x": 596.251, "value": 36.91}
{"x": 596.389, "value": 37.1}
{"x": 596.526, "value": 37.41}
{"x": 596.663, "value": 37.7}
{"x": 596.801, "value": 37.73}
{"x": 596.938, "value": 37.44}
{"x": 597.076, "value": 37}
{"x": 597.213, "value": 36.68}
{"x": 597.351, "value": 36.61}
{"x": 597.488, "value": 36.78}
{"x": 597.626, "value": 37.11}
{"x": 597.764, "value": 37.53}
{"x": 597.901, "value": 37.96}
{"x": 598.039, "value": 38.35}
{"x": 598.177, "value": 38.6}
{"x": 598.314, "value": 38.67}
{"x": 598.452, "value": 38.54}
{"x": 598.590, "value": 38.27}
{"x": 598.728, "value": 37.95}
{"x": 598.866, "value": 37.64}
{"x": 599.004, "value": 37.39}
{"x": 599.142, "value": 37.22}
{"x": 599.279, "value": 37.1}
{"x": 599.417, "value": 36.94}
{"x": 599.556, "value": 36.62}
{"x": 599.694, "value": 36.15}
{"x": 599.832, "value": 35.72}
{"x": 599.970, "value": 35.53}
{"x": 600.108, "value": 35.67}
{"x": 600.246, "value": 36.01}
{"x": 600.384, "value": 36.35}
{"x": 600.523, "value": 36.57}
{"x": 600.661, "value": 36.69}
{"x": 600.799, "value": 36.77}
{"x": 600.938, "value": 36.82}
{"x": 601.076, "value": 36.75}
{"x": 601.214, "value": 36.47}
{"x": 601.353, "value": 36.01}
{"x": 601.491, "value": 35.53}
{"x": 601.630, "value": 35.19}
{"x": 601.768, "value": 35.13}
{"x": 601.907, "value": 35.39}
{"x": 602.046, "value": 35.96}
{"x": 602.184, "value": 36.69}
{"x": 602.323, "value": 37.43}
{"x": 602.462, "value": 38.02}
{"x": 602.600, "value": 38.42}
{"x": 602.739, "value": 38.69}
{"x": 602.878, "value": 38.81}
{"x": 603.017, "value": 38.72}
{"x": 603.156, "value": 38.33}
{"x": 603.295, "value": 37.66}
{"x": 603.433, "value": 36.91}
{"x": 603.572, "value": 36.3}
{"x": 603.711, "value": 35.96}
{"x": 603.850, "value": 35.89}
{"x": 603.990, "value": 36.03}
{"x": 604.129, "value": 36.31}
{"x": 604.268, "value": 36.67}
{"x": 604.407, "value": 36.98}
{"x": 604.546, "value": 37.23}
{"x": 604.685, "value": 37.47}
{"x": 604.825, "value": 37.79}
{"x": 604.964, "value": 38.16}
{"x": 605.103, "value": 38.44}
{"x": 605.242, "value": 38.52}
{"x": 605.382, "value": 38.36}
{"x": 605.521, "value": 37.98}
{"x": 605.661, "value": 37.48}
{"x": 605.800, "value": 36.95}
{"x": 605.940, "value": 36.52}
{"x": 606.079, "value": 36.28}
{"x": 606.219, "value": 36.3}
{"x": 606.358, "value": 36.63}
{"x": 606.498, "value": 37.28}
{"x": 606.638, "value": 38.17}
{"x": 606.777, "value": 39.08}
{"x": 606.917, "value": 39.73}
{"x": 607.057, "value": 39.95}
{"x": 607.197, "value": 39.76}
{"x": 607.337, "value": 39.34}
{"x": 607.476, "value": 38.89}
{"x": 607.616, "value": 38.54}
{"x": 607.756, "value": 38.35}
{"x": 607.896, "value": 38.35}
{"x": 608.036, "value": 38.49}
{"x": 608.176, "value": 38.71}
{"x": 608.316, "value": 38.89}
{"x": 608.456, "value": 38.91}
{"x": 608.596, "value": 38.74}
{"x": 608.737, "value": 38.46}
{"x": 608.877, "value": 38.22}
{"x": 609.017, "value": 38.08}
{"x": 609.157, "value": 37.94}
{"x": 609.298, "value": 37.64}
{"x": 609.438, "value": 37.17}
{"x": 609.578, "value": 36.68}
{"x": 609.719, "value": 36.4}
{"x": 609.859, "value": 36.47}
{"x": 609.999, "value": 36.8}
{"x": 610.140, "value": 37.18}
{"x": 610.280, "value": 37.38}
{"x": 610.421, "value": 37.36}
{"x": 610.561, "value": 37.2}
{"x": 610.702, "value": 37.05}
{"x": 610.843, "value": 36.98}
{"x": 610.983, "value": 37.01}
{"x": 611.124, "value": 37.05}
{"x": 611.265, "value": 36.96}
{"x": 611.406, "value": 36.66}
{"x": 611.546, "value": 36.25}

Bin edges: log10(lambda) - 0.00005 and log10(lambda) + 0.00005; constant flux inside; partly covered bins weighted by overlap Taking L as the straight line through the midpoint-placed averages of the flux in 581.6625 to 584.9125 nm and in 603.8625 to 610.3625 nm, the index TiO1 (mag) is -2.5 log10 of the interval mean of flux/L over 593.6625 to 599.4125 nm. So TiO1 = 0.02 mag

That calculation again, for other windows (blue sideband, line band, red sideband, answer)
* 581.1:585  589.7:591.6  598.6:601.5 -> 0.04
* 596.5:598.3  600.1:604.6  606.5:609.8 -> 0.03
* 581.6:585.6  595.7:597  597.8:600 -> 0.01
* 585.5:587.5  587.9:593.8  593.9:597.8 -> 0.03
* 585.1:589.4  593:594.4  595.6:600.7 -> -0.05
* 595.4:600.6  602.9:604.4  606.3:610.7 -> 0.02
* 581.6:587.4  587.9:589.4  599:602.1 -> 0.14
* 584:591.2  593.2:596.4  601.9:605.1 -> -0.02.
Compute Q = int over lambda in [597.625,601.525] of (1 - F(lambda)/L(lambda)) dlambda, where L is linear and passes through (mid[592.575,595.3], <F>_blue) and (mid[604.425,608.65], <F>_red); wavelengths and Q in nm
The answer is 0.08 nm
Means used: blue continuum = 37.4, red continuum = 38.2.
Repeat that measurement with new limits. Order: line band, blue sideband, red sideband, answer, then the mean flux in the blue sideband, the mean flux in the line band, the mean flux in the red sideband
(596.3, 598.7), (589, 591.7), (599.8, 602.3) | -0.15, 34.1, 37.6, 36.1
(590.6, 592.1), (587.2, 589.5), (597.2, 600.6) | -0.10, 33.5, 36.9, 37.1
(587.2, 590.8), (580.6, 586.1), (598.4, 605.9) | 0.33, 37.1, 33.7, 37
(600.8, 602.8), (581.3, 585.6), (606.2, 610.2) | 0.07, 37.2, 36.6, 38.1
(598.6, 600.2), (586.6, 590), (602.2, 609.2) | -0.02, 33.7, 36.8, 37.9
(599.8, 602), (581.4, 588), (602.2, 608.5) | 0.09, 36.8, 36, 37.8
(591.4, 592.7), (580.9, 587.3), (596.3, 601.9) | -0.02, 36.9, 37.6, 36.9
